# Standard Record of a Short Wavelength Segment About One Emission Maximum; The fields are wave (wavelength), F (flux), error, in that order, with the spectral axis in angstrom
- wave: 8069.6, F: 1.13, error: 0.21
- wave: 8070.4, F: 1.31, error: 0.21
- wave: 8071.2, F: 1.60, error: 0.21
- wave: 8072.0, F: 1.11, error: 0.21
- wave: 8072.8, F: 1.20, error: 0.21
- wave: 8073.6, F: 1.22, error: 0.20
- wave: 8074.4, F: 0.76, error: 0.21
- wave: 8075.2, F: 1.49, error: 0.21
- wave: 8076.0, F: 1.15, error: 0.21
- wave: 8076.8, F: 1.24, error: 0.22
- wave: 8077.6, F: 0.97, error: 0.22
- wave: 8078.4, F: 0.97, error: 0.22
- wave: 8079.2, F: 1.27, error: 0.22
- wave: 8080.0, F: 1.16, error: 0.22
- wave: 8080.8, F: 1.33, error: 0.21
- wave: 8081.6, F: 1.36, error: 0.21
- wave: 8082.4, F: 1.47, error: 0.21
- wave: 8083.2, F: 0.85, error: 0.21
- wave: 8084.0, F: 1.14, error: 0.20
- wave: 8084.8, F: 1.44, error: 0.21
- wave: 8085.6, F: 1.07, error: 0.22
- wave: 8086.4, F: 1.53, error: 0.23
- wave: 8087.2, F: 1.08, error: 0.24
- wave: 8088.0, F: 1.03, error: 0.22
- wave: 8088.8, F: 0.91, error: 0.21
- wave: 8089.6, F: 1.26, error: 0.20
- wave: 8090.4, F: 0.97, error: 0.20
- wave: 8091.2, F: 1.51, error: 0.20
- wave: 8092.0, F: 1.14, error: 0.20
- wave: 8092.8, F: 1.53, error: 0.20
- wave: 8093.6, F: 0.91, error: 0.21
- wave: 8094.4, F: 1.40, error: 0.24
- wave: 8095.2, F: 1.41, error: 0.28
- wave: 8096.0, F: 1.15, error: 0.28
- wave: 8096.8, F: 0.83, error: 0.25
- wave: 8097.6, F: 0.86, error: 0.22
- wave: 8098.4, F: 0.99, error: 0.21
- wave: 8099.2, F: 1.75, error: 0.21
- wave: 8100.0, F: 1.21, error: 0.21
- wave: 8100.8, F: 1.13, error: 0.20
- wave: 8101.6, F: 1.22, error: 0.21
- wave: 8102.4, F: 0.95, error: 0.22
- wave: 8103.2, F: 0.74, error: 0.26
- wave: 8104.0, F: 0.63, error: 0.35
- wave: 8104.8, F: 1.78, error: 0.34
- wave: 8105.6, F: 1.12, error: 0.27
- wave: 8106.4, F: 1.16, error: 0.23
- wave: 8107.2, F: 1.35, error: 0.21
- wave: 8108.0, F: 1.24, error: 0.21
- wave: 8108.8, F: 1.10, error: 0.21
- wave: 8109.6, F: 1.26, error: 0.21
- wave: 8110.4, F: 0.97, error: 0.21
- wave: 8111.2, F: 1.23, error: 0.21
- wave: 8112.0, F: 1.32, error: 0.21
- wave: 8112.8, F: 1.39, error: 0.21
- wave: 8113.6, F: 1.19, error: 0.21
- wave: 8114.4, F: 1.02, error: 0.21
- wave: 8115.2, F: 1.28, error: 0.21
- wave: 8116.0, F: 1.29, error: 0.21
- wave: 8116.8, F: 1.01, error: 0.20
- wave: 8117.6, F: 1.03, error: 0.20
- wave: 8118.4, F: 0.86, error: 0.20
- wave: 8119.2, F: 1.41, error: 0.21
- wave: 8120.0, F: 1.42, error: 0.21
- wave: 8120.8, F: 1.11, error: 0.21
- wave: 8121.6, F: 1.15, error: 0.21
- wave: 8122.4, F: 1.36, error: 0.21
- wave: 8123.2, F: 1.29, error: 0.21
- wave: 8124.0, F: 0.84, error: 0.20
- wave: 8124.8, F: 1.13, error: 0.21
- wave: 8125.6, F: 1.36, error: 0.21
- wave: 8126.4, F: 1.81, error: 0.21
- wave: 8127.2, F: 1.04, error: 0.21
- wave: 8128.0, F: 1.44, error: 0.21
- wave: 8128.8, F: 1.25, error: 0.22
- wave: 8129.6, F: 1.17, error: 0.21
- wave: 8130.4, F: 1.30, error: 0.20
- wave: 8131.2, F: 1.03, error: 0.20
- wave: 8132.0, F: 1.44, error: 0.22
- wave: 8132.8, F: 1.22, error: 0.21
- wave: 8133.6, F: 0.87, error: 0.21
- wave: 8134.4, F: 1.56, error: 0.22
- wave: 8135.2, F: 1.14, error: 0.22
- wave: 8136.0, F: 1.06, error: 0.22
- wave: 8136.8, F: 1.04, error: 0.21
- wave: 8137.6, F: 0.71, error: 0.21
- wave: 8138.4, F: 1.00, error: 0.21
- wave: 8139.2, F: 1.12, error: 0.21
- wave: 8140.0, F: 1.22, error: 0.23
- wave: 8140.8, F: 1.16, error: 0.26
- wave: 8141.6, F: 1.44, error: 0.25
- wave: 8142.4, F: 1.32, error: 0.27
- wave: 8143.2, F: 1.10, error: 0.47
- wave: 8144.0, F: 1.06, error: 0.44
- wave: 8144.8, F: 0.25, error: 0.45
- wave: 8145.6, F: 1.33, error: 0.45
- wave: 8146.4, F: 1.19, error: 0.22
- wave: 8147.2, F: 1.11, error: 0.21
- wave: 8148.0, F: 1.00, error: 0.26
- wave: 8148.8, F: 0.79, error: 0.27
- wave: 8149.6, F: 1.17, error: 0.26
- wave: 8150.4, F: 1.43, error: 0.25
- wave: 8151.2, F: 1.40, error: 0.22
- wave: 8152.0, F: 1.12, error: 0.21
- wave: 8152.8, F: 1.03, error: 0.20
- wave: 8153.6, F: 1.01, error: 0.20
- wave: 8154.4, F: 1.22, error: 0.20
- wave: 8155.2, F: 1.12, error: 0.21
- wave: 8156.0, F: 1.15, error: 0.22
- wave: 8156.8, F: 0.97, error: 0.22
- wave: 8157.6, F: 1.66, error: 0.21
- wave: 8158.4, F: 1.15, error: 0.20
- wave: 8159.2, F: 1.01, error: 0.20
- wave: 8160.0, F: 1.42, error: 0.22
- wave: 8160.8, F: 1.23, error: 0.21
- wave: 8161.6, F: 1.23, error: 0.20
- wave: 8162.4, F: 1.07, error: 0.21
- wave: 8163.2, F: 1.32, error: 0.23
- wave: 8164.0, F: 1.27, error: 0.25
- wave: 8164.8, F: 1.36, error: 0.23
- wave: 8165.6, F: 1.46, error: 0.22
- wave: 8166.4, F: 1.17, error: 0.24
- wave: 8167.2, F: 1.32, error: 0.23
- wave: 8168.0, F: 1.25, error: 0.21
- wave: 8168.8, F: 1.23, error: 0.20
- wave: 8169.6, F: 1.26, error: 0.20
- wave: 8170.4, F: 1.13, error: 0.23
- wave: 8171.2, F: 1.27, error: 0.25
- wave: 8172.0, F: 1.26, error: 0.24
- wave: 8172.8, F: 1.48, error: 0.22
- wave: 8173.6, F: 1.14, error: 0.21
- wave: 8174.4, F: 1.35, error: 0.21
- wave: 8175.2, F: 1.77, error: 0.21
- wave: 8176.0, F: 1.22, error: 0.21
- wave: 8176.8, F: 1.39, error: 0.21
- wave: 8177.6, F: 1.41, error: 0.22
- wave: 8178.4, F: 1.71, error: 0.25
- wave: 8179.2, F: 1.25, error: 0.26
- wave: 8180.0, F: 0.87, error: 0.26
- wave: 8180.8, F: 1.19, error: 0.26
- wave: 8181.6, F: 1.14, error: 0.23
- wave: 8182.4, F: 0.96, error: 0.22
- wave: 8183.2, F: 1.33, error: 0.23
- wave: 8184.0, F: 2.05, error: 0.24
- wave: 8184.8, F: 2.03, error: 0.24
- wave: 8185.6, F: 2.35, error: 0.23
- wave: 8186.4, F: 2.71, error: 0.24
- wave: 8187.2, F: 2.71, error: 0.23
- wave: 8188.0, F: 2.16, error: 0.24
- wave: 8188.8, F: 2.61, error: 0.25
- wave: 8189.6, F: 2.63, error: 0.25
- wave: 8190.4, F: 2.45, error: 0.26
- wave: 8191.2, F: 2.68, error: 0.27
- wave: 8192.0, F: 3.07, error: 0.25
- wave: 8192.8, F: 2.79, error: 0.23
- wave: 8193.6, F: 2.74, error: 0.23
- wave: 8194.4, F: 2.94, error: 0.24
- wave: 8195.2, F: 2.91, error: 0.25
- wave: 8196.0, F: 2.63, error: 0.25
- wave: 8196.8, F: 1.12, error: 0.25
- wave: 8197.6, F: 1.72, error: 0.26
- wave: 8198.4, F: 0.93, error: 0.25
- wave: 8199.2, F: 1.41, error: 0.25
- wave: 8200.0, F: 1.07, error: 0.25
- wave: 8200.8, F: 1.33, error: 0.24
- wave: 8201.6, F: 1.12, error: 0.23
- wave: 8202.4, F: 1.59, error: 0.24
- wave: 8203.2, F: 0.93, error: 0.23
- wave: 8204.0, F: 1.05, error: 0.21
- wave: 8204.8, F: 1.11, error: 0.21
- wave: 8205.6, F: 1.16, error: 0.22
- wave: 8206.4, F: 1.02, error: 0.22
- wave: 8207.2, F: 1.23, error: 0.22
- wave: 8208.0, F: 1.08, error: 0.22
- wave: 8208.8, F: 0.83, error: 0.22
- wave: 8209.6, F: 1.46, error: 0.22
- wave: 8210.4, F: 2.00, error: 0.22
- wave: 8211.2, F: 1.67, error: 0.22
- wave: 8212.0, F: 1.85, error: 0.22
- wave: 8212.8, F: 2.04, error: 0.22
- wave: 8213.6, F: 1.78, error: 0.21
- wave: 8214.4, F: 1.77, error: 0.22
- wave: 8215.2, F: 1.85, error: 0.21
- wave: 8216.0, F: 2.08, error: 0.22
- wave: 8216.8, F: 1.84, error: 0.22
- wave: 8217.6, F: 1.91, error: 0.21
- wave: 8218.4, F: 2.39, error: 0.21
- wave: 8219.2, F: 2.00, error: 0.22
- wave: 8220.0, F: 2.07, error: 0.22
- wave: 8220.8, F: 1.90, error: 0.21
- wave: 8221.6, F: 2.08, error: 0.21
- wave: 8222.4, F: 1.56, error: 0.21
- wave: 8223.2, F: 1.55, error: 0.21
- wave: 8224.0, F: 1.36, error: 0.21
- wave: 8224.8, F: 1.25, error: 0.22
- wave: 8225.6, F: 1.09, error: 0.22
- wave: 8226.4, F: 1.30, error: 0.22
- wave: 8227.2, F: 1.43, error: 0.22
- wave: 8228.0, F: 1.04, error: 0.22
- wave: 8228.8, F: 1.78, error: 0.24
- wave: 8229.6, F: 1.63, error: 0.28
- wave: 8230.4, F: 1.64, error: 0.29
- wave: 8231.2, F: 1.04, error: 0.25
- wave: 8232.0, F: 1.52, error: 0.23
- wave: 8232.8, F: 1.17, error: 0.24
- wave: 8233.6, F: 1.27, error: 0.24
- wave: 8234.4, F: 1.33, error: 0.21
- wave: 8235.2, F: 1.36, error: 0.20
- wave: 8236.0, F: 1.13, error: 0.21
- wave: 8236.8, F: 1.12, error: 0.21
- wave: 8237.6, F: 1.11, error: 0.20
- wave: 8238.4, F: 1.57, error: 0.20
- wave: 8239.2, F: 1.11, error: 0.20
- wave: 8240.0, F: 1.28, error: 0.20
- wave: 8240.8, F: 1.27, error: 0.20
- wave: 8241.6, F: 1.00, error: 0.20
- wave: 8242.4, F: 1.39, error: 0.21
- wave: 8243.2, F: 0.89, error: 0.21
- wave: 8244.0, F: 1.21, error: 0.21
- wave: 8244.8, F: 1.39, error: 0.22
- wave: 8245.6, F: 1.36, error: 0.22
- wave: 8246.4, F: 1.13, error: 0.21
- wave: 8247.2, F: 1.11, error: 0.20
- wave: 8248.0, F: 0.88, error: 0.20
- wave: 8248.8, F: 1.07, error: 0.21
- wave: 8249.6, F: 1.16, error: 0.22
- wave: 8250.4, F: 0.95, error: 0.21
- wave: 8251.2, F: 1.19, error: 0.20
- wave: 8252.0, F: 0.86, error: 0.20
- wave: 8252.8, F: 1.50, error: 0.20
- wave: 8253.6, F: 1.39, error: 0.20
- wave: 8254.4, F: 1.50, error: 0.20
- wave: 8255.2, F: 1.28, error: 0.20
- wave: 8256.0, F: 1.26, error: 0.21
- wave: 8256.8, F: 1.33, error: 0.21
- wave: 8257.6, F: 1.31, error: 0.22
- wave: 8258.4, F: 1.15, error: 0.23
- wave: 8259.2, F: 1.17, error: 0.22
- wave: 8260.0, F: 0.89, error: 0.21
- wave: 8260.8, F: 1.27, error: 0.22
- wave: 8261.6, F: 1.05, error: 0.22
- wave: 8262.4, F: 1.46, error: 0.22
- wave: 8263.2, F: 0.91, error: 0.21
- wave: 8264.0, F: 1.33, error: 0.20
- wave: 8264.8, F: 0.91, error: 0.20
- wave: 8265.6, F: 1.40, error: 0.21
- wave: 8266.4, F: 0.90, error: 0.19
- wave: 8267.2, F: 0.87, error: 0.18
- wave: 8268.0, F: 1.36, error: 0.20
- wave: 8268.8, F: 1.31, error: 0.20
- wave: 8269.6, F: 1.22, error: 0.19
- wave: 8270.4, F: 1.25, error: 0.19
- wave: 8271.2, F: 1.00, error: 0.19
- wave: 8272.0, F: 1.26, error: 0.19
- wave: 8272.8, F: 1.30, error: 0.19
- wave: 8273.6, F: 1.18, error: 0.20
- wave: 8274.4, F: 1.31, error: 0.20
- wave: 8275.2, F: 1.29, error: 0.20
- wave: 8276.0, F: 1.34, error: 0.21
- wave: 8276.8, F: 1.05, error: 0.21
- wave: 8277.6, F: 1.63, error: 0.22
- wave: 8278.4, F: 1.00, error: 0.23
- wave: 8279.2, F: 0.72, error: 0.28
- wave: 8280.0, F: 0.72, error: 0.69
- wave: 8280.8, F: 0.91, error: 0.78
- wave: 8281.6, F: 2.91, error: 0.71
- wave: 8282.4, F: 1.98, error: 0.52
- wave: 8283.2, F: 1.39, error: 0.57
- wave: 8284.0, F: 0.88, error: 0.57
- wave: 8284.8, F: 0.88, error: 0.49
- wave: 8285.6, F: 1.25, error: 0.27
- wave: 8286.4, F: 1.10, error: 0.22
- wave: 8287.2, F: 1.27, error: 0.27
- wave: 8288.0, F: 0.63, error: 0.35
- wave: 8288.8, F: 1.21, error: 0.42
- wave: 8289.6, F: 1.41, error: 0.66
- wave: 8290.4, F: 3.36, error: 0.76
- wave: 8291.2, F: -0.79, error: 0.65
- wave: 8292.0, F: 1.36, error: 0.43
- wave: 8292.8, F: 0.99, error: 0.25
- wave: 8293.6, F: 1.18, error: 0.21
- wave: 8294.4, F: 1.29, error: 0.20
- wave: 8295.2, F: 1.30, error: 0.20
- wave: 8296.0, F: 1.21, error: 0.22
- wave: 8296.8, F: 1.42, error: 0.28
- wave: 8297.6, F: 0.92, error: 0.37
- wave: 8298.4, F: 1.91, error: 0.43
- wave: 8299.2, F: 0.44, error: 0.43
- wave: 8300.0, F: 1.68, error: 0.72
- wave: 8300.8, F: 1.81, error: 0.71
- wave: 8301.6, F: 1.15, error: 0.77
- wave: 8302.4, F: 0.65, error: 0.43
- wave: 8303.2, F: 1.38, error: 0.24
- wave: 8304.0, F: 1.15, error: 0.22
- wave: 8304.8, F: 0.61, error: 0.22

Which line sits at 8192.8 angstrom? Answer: H-alpha 6563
